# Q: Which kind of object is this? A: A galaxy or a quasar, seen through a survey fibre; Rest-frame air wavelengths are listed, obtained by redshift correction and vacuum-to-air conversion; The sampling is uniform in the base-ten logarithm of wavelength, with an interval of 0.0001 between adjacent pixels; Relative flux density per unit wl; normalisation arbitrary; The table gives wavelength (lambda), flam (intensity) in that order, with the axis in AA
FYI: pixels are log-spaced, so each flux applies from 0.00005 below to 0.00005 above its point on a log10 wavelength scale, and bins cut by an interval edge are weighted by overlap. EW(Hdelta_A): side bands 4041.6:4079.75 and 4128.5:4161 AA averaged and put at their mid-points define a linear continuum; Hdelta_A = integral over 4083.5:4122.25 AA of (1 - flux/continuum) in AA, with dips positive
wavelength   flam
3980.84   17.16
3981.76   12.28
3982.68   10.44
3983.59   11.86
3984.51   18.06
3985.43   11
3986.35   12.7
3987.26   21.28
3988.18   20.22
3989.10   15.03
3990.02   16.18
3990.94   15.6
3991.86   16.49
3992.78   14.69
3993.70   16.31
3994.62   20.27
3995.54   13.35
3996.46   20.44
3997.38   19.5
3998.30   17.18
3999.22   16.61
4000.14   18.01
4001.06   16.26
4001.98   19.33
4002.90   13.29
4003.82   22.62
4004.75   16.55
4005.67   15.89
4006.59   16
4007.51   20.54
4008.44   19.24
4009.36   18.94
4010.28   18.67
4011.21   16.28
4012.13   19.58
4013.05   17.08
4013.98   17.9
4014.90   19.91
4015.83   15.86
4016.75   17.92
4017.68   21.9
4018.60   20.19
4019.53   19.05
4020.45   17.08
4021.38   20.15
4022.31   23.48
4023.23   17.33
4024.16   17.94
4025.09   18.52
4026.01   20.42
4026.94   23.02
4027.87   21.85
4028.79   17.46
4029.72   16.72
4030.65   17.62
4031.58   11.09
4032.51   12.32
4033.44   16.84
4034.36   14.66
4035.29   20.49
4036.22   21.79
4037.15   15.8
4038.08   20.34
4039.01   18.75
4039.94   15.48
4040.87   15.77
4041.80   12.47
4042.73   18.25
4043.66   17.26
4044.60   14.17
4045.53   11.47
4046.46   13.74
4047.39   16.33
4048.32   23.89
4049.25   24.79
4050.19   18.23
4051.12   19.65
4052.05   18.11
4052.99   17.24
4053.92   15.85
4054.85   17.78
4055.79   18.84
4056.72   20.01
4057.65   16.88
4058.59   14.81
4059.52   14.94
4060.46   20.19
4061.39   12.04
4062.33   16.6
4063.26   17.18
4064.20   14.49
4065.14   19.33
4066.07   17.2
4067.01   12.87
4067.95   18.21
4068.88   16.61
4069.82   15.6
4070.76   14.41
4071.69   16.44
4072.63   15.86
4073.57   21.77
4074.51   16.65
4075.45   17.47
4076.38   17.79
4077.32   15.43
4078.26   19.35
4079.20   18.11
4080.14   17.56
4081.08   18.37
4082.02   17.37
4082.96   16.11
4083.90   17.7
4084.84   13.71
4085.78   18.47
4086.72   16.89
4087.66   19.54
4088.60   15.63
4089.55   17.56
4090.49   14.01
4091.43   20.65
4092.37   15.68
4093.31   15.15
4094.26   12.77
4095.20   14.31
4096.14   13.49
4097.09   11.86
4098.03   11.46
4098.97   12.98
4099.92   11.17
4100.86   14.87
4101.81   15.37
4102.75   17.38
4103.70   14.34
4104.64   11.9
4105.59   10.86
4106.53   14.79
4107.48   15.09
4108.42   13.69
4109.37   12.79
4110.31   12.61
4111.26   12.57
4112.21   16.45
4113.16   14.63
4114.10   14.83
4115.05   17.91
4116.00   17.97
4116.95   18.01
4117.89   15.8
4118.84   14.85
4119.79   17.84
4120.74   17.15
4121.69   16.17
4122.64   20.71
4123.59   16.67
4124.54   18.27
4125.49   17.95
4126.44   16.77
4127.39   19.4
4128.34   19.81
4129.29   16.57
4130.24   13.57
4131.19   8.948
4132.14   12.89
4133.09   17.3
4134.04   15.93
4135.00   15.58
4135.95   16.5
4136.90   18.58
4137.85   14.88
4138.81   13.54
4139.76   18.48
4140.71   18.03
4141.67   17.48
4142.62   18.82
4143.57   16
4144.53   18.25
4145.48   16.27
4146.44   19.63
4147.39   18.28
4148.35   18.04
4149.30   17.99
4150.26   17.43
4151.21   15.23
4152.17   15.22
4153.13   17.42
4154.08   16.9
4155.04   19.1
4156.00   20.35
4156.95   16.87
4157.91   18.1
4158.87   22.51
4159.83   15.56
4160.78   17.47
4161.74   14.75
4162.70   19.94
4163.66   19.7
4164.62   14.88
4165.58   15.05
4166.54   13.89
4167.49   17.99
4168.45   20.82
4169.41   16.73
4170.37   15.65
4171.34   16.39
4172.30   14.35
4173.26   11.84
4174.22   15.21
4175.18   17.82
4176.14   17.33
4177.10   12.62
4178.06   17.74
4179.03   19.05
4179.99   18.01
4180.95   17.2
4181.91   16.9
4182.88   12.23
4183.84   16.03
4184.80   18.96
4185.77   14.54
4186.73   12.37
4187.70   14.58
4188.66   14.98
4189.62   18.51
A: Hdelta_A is 4.18 AA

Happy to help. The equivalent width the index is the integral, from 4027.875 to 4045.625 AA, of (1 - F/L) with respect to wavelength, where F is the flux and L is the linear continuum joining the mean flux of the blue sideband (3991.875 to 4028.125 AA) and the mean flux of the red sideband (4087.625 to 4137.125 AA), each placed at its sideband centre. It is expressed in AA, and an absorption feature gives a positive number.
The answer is 1.1 AA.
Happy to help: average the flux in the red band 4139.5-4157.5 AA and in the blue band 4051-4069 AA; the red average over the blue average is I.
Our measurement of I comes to 1.05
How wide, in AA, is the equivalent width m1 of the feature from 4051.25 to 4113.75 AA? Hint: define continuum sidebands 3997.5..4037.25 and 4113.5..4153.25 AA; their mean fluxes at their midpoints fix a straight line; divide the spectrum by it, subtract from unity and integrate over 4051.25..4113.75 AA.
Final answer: 5.5 AA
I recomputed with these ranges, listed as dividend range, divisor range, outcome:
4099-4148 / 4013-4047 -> 0.90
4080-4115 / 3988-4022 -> 0.84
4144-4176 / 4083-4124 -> 1.12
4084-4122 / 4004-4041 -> 0.83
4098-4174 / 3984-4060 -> 0.92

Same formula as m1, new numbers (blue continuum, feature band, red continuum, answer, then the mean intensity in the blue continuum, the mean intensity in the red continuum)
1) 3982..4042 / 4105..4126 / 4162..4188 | 1.1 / 17.5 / 16.2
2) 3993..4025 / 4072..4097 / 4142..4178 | 1.3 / 18.2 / 17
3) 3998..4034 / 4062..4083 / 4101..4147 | 0.0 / 18.1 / 16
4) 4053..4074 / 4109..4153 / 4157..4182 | 0.7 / 16.7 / 16.8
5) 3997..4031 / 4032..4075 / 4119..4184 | 2.5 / 18.5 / 16.9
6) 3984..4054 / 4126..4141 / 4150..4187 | 0.8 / 17.7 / 16.7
